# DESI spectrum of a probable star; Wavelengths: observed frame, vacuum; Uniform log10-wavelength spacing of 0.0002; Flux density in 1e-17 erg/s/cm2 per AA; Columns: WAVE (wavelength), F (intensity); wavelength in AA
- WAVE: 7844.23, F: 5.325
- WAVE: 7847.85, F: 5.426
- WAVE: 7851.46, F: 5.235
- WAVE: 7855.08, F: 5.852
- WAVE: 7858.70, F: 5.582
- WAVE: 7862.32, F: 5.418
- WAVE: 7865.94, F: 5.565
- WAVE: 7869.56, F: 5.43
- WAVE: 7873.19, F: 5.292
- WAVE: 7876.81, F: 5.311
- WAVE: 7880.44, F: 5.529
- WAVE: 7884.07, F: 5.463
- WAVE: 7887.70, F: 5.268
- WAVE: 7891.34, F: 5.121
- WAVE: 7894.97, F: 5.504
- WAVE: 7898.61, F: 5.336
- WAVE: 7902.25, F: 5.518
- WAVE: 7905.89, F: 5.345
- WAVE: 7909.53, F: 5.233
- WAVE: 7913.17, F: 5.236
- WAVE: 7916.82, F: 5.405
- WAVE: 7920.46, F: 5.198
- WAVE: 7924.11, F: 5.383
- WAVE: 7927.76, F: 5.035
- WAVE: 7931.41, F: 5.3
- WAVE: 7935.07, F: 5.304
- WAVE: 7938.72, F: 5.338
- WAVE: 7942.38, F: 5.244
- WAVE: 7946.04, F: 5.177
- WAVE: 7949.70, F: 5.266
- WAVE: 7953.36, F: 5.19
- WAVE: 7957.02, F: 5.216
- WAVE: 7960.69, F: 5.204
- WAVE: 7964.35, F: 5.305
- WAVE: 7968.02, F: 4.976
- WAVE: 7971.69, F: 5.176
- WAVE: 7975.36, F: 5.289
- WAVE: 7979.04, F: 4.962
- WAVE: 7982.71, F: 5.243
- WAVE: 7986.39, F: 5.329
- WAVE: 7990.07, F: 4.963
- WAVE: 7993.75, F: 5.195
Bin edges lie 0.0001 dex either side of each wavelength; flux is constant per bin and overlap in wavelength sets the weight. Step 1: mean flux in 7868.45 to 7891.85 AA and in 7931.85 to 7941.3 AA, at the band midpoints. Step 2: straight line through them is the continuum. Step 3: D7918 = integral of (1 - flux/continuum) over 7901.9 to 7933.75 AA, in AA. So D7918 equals 0.2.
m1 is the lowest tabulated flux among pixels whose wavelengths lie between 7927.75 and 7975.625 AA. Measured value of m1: 4.976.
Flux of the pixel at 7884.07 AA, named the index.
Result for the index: 5.463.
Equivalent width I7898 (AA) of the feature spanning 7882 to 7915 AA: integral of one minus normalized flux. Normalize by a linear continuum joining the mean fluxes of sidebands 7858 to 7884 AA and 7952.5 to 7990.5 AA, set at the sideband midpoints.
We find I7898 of 0.2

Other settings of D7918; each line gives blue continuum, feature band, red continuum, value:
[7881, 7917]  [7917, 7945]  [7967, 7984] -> -0.04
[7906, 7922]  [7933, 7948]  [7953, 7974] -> -0.11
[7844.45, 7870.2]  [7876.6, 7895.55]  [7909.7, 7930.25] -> 0.07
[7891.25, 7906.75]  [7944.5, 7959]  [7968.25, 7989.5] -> 0.09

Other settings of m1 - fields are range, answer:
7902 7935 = 5.035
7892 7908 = 5.336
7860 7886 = 5.292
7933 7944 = 5.244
